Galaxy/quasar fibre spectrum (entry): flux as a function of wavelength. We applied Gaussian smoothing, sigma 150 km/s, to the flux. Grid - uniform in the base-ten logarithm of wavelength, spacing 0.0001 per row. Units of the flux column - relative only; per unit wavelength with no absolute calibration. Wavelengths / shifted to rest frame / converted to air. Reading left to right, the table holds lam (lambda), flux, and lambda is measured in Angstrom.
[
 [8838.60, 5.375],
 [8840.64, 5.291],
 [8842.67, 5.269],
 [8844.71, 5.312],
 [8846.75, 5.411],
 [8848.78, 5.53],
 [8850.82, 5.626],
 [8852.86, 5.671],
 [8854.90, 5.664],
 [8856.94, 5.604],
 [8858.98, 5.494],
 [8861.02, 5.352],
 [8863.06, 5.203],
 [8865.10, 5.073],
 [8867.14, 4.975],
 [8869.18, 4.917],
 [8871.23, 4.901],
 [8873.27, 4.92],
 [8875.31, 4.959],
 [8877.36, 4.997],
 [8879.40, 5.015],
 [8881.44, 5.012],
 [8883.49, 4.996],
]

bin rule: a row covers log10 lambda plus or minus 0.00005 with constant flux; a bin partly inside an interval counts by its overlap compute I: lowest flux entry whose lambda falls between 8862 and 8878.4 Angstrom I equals 4.901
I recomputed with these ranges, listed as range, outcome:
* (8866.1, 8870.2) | 4.917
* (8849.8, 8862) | 5.352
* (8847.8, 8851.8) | 5.53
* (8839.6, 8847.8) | 5.269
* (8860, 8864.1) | 5.203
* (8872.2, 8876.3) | 4.92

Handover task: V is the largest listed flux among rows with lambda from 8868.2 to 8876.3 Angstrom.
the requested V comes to 4.959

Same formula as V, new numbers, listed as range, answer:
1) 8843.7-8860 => 5.671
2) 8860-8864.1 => 5.352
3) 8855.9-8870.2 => 5.604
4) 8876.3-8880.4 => 5.015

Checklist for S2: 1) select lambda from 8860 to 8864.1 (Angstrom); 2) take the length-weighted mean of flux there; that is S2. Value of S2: 5.28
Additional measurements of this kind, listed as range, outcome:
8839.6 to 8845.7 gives 5.29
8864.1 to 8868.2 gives 5.03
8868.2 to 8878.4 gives 4.94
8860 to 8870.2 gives 5.11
